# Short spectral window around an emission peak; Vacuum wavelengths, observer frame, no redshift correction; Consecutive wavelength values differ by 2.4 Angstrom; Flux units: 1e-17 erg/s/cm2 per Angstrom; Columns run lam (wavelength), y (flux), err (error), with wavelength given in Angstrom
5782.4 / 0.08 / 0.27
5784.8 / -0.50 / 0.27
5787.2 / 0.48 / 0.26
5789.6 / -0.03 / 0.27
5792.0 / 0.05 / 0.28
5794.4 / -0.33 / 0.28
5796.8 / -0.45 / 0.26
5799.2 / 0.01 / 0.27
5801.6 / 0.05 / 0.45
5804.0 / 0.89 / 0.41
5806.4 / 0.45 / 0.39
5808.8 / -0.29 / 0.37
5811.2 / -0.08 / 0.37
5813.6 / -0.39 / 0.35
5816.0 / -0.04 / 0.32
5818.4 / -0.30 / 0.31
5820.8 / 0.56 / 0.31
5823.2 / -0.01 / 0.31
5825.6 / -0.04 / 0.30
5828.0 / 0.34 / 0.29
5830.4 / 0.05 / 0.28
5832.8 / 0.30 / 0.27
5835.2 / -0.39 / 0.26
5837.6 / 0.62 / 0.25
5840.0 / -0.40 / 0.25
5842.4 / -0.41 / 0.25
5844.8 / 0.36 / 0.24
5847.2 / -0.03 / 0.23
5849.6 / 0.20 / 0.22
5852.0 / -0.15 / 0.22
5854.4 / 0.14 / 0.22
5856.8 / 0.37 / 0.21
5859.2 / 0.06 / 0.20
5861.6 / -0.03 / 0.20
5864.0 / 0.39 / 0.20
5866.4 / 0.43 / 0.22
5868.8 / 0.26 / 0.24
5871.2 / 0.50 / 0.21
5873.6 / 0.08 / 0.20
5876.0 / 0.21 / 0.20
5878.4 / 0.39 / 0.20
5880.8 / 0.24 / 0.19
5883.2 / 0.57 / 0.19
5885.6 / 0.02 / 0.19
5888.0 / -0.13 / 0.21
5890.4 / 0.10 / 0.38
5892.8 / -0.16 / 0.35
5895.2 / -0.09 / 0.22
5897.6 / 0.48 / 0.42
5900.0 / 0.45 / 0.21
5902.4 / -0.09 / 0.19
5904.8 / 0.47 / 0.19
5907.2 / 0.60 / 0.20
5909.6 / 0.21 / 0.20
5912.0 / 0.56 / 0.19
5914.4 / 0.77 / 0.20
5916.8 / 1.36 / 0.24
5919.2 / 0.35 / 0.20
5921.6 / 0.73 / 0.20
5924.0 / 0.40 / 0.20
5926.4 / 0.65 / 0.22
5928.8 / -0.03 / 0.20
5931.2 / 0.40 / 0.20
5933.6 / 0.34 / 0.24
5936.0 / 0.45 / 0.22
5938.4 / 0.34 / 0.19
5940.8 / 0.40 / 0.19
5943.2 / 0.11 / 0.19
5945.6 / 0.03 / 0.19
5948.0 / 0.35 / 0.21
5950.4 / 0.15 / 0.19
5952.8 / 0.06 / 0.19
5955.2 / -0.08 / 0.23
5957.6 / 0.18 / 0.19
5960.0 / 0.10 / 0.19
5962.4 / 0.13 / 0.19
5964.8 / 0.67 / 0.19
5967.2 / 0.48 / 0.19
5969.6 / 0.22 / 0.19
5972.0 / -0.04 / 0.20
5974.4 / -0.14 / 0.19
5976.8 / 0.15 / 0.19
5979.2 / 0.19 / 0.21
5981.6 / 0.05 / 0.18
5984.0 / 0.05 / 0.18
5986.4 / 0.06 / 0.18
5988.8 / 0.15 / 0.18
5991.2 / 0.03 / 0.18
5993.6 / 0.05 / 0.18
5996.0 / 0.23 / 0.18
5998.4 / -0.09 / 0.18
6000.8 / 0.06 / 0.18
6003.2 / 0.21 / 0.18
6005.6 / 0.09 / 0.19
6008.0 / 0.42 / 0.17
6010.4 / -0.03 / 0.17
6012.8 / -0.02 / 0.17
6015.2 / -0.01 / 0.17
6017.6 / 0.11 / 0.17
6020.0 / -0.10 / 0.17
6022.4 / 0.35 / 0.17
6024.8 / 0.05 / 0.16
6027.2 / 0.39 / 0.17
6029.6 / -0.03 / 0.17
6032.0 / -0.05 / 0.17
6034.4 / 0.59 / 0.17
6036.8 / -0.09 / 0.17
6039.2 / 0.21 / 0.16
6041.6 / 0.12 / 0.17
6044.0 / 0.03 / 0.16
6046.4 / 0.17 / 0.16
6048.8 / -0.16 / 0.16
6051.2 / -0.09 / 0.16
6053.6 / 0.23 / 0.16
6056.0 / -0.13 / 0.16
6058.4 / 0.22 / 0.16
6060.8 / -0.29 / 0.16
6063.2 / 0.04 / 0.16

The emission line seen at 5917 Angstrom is C IV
